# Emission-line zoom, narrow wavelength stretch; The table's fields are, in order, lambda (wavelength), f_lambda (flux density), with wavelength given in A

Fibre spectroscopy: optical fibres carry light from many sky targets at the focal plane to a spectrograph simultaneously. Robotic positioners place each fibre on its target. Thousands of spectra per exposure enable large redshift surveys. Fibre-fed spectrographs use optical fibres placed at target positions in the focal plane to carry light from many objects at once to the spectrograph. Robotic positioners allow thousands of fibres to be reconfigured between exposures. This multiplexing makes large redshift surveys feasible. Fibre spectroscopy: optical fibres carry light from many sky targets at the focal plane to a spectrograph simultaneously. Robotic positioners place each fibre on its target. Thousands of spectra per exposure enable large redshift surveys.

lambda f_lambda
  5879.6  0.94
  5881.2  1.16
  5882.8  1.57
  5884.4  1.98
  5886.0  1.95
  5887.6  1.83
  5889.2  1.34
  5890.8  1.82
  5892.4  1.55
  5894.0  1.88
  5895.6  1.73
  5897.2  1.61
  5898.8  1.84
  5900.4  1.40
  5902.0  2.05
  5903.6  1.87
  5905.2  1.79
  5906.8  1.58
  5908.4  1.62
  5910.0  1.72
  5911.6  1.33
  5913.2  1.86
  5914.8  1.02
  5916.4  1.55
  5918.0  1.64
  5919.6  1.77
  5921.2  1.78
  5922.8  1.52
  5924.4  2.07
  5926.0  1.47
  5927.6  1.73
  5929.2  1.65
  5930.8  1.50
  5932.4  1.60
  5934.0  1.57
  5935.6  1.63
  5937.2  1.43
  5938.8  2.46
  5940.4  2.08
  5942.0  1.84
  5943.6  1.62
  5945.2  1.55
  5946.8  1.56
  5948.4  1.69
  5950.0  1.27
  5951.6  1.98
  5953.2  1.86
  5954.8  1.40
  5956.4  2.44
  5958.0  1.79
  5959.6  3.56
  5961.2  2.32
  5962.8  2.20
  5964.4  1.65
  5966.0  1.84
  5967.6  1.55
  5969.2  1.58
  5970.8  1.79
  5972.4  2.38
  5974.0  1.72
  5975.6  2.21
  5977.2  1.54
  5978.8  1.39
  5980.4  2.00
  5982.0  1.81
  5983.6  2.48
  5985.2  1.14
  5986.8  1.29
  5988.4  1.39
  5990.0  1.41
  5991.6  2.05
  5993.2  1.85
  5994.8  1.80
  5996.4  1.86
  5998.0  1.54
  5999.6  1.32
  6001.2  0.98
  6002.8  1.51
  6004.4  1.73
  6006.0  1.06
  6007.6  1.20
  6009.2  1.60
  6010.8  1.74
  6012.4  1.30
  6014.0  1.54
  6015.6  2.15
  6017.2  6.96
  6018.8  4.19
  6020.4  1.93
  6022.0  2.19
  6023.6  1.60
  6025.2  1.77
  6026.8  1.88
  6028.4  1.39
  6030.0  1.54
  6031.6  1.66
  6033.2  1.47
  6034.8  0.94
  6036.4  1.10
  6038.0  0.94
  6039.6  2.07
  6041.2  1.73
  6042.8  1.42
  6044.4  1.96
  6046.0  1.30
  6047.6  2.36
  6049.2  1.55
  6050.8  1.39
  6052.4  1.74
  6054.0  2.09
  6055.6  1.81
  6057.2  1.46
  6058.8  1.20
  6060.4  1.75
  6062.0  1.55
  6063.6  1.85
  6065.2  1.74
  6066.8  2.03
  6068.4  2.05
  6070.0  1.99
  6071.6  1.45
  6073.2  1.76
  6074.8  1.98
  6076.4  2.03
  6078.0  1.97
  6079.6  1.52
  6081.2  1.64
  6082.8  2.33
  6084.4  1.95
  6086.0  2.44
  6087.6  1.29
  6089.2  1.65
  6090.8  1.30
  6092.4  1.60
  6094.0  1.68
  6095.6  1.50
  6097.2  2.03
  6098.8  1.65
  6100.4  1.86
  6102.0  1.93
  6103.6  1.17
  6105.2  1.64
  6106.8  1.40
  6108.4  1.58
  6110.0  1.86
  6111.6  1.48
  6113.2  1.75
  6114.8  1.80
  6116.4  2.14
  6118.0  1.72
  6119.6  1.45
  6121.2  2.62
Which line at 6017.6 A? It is [O III] 5007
